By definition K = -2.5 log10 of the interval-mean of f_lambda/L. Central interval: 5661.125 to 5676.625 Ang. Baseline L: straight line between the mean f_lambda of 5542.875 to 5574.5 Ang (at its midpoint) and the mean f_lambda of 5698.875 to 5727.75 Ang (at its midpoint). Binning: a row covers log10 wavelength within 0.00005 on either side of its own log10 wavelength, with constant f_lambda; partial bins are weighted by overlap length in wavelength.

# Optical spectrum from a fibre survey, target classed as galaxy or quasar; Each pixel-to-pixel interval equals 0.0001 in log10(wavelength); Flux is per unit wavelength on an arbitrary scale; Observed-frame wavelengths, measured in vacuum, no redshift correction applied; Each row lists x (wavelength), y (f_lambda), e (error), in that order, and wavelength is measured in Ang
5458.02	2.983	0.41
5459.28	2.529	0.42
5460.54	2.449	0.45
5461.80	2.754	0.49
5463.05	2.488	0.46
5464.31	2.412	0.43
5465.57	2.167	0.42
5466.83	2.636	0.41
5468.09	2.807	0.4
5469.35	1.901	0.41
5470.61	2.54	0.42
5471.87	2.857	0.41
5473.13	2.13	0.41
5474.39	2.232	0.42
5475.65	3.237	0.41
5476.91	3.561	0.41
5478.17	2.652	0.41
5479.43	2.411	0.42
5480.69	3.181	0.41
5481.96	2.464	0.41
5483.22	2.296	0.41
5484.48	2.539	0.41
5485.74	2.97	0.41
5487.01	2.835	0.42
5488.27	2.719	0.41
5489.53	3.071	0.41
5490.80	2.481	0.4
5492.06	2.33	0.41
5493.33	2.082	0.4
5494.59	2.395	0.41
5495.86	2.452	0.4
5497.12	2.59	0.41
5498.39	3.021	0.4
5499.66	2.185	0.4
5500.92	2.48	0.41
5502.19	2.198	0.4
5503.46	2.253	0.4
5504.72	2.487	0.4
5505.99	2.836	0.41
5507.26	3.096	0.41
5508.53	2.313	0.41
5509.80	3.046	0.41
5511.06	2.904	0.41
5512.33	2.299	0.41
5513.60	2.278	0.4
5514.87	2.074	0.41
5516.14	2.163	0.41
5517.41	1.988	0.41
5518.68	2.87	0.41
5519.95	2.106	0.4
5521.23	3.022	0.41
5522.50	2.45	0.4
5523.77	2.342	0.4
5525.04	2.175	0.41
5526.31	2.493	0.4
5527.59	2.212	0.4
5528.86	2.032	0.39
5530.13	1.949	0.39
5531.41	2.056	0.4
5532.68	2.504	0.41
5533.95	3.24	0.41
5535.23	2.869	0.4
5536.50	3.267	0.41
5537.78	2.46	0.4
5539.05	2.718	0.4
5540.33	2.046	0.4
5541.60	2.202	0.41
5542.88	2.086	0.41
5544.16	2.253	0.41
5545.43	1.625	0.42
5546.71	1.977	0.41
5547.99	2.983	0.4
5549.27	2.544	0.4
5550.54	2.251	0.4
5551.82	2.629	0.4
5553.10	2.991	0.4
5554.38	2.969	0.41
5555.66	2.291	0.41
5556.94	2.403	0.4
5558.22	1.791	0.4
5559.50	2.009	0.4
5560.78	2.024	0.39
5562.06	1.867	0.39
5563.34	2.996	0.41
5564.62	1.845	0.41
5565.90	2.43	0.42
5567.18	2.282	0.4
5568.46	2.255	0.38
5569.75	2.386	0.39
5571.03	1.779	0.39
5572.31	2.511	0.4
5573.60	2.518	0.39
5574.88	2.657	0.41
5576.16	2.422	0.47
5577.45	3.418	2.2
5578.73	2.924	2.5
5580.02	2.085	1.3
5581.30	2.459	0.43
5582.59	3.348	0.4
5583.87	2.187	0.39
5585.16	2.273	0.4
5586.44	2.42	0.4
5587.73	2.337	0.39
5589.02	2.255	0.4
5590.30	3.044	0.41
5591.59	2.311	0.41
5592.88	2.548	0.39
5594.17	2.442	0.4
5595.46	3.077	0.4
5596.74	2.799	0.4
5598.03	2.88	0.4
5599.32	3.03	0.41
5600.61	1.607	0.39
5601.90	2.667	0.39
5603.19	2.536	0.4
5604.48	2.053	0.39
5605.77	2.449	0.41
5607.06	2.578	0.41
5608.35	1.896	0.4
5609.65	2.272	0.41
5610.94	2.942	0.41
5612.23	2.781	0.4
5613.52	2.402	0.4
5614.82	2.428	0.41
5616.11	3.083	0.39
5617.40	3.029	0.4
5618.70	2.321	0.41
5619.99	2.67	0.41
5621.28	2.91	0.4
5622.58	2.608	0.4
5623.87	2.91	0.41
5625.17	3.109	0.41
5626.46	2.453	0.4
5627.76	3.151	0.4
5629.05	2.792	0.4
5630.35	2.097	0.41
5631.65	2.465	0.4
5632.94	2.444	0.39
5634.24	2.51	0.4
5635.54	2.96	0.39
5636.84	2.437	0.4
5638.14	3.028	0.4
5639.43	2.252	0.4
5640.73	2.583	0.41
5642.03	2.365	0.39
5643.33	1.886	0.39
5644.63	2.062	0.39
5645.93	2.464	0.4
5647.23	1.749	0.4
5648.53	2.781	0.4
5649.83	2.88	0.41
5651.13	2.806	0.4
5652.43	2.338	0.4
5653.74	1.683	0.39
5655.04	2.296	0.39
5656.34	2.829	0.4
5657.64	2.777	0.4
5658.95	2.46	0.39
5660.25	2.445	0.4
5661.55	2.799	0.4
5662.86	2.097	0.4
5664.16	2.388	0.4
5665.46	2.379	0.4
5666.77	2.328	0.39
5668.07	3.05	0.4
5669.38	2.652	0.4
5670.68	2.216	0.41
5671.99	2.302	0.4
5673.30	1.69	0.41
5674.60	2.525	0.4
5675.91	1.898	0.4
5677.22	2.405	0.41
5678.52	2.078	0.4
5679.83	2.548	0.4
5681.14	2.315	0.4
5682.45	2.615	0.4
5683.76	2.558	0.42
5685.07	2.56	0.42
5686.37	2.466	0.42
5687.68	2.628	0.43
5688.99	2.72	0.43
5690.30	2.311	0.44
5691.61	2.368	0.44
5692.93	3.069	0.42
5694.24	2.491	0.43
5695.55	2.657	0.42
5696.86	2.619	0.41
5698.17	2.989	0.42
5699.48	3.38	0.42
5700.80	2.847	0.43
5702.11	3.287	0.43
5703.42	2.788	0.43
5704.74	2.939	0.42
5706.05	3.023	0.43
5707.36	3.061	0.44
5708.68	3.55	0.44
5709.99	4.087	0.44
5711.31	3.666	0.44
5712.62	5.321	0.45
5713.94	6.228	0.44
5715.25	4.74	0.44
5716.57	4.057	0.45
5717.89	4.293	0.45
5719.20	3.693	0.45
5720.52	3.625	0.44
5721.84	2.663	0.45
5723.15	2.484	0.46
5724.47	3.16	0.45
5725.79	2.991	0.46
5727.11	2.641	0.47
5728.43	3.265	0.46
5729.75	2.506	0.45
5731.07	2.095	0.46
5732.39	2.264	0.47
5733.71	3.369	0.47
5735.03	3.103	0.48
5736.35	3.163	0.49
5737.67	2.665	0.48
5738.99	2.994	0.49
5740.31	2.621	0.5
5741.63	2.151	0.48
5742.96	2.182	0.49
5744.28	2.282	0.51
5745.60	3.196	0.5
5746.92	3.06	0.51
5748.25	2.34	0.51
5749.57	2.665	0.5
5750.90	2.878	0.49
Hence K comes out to 0.34 mag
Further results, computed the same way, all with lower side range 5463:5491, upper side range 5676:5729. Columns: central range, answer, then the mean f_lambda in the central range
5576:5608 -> 0.13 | 2.56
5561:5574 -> 0.24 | 2.27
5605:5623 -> 0.13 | 2.59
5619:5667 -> 0.19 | 2.52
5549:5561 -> 0.17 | 2.4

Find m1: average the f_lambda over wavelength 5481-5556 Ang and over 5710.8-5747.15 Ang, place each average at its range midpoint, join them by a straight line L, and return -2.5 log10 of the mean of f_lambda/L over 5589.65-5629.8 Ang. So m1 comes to 0.07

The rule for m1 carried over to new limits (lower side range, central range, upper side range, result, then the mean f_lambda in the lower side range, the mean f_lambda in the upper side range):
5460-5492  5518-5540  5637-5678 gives 0.023 mag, 2.63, 2.4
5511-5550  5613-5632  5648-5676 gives -0.115 mag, 2.39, 2.45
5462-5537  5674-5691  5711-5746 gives 0.261 mag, 2.54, 3.23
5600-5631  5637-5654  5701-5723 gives 0.224 mag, 2.57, 3.76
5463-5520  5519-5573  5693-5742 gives 0.148 mag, 2.55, 3.23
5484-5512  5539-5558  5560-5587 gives 0.050 mag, 2.6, 2.43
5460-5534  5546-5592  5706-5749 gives 0.125 mag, 2.51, 3.23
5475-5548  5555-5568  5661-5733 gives 0.191 mag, 2.51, 2.92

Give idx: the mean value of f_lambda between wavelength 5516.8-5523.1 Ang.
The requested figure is 2.49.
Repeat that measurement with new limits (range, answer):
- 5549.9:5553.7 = 2.62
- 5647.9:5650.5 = 2.83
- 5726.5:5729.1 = 2.96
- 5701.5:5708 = 3.02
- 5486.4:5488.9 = 2.78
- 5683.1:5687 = 2.53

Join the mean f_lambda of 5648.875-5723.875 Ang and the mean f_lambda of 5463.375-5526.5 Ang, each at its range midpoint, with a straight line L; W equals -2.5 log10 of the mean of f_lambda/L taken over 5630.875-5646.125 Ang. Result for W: 0.142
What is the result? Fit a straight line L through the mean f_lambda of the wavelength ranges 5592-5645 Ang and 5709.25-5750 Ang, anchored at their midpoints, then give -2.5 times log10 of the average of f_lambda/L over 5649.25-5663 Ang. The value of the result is 0.12 mag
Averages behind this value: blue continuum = 2.57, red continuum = 3.21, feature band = 2.5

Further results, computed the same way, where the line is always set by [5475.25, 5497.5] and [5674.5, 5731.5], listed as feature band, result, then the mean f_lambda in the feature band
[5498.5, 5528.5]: 0.11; 2.45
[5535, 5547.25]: 0.19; 2.34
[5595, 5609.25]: 0.16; 2.5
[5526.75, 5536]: 0.14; 2.42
